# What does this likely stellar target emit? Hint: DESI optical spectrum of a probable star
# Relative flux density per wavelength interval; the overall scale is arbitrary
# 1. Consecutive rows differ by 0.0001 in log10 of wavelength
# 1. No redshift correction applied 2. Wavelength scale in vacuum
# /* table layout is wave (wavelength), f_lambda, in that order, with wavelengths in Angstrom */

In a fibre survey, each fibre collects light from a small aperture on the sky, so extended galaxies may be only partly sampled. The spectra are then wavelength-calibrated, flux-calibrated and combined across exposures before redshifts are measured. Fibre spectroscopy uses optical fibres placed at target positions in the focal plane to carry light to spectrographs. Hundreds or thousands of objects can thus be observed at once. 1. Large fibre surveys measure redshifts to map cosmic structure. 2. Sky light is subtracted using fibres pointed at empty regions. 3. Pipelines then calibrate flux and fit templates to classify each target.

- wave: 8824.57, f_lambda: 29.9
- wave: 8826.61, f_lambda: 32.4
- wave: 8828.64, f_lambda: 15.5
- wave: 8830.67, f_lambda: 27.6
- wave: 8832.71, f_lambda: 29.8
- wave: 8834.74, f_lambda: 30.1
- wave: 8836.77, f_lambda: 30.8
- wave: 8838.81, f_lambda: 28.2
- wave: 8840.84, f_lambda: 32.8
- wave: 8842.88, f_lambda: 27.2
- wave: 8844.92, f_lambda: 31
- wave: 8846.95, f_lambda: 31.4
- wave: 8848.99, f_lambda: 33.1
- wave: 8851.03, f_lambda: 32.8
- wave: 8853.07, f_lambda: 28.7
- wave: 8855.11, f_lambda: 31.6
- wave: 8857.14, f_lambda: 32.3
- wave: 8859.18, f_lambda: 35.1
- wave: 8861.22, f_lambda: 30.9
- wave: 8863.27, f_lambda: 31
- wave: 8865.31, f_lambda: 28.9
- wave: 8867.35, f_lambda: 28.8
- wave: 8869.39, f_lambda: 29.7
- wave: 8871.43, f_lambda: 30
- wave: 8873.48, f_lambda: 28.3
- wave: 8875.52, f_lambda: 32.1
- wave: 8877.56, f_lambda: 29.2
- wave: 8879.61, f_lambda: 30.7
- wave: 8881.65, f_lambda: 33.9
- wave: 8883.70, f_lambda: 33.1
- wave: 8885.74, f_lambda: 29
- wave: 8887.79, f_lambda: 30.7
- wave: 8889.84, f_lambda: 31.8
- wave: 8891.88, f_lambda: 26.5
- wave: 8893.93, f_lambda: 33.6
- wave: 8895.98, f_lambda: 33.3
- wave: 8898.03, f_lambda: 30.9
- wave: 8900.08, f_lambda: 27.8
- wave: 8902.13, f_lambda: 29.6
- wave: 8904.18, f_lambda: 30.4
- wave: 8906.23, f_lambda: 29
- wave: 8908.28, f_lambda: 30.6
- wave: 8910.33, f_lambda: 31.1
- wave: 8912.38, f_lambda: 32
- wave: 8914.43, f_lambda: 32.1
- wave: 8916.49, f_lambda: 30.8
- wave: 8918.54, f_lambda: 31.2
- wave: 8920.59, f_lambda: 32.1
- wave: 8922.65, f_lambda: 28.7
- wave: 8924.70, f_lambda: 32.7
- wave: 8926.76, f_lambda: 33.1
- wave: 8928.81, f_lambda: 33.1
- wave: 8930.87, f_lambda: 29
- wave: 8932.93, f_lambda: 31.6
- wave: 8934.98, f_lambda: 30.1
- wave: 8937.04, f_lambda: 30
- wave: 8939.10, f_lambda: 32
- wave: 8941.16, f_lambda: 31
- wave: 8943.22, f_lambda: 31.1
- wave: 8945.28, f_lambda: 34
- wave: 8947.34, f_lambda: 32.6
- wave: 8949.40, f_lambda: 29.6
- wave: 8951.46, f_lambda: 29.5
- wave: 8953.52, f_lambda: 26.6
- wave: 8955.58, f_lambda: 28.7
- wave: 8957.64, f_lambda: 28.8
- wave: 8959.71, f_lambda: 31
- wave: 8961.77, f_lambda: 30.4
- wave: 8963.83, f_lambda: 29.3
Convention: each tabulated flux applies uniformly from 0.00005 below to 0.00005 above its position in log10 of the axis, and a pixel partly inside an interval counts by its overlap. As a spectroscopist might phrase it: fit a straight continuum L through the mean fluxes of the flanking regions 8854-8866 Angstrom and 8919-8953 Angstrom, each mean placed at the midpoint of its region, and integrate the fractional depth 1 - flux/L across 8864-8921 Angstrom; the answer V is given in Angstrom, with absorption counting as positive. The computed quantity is 1.58 Angstrom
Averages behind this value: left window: 31.7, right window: 31.2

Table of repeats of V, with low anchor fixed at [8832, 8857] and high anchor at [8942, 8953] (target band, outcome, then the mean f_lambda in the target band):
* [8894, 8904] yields 0.1 Angstrom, 30.7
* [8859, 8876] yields 0.3 Angstrom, 30.2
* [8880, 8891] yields -0.2 Angstrom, 31.6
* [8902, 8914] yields 0.1 Angstrom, 30.6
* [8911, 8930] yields -0.4 Angstrom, 31.7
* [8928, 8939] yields 0.1 Angstrom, 30.8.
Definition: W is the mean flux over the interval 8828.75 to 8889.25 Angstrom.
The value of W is 30.4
